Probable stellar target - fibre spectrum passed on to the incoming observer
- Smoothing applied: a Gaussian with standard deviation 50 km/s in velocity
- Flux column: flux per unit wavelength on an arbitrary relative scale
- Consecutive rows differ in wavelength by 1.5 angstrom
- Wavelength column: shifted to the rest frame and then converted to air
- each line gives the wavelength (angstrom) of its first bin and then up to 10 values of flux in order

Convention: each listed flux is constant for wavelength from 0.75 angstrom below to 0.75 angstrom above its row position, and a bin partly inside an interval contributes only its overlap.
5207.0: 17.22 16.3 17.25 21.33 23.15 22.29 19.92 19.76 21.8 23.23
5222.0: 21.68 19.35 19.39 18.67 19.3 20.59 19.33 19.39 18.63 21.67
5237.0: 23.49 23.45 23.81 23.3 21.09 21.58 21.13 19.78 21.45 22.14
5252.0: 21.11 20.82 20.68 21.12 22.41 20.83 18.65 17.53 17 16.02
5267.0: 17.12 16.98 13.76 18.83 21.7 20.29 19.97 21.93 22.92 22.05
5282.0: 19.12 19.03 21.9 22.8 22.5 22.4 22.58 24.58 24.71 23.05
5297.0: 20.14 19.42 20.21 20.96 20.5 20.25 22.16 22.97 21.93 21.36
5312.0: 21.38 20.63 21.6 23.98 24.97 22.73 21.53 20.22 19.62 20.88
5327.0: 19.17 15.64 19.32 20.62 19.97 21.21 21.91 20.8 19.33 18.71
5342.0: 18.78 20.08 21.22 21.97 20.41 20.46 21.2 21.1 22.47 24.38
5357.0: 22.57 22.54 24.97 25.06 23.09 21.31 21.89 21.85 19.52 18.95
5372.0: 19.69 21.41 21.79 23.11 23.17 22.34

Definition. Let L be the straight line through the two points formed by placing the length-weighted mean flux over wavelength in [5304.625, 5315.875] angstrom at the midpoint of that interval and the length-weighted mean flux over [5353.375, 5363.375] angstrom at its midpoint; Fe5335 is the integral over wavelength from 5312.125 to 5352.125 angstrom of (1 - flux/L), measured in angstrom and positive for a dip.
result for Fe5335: 3.3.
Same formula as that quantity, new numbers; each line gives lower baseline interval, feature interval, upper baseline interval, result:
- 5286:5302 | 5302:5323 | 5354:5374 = 0.23 angstrom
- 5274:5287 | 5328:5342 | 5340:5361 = 1.12 angstrom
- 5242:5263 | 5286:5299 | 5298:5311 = -0.91 angstrom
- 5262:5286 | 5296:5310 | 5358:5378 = -0.66 angstrom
